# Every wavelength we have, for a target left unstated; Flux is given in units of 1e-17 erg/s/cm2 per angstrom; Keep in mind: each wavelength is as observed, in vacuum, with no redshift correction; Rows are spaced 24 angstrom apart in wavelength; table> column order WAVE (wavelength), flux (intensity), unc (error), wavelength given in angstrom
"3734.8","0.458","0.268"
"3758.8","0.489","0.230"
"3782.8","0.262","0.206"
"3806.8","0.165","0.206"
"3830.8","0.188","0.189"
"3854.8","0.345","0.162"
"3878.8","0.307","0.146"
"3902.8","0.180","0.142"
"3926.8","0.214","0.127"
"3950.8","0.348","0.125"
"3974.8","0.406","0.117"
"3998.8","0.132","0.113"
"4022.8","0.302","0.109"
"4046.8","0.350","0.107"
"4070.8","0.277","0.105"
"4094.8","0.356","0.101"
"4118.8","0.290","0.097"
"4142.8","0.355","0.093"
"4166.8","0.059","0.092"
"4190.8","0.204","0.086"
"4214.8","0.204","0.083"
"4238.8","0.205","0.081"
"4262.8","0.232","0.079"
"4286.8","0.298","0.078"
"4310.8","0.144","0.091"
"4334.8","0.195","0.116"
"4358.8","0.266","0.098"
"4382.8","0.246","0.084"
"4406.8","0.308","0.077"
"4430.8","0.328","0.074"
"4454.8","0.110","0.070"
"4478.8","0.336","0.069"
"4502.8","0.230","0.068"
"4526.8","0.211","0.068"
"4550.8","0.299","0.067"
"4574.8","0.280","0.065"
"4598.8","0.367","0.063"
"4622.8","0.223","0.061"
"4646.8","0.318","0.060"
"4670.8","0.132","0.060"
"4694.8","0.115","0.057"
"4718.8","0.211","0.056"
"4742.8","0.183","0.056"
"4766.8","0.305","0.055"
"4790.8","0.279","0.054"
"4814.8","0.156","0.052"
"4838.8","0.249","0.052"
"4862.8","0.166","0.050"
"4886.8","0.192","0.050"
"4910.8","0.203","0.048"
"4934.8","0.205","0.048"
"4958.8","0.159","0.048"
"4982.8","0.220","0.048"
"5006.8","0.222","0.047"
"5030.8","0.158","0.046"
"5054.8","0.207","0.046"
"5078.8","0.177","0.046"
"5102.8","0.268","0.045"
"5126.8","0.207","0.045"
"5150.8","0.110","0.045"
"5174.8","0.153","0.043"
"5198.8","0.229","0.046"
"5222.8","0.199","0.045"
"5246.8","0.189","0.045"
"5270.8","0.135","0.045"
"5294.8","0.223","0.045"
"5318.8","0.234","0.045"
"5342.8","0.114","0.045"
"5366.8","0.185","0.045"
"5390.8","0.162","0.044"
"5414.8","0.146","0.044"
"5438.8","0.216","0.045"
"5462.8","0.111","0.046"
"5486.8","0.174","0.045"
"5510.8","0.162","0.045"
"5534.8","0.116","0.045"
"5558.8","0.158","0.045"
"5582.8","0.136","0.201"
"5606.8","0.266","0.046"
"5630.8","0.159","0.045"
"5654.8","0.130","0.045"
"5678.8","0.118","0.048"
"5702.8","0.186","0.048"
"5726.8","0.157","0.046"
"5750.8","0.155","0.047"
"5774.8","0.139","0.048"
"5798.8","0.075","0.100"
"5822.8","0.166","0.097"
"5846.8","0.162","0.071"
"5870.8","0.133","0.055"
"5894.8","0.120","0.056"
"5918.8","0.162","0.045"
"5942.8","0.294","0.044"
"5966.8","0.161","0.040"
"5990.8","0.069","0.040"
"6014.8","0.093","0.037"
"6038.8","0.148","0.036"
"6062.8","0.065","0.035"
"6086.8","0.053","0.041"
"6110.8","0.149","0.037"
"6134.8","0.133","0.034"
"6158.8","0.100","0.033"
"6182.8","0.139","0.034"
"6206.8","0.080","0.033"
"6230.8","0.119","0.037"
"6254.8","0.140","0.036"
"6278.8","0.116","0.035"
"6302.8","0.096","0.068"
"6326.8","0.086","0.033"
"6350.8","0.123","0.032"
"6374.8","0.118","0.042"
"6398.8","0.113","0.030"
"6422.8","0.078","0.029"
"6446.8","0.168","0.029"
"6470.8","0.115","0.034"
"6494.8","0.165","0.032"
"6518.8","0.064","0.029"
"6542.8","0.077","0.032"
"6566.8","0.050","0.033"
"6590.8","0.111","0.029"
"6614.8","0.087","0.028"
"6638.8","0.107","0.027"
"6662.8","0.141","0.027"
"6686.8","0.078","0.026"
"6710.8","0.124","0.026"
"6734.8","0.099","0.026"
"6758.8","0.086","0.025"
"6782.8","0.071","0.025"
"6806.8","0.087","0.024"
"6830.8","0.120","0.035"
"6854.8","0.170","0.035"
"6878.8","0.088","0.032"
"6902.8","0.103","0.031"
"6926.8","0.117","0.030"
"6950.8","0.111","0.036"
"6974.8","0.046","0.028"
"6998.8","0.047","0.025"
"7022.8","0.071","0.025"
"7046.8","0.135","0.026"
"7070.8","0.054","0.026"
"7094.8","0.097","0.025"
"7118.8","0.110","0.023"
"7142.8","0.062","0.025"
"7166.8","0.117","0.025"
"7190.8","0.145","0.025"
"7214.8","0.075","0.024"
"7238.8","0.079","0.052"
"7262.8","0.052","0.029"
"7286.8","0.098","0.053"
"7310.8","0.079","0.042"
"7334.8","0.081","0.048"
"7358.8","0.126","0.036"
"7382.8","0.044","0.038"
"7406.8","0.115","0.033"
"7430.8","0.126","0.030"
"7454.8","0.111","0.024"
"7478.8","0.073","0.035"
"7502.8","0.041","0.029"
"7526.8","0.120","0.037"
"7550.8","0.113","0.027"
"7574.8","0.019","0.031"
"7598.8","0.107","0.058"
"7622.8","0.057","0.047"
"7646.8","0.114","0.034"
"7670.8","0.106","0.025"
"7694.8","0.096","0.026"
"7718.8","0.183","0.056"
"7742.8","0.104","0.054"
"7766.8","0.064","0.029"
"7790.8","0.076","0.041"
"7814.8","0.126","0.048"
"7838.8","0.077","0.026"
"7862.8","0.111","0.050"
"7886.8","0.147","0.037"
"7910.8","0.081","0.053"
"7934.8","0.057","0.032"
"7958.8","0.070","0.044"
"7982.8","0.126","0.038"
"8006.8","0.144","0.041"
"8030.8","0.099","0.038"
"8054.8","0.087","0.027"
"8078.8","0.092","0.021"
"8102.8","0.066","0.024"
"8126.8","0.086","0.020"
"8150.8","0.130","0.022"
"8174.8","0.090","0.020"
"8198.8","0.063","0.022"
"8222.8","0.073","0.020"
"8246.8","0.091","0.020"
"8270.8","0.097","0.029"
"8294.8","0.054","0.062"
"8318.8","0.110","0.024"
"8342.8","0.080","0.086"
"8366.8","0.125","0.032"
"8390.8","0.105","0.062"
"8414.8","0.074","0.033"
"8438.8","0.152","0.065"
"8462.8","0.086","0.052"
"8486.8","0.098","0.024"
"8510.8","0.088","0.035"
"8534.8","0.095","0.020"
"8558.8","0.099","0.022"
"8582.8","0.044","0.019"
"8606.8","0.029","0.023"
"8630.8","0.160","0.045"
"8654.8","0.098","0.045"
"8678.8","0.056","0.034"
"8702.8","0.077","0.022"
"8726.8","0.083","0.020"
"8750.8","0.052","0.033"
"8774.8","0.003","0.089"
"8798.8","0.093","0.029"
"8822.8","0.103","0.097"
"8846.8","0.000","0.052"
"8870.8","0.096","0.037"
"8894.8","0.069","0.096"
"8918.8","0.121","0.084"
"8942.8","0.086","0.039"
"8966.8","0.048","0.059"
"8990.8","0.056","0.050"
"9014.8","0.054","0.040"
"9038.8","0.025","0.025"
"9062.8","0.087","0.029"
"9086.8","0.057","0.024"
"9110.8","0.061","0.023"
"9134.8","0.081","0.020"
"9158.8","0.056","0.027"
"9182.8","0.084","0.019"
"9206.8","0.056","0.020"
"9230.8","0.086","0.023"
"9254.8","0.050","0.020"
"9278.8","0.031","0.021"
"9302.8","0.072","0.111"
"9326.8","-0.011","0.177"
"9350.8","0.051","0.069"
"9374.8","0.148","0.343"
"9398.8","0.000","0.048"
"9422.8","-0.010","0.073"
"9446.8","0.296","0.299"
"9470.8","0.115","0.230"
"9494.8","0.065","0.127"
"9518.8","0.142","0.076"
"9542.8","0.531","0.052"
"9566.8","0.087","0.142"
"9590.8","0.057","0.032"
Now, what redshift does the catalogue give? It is 1.56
